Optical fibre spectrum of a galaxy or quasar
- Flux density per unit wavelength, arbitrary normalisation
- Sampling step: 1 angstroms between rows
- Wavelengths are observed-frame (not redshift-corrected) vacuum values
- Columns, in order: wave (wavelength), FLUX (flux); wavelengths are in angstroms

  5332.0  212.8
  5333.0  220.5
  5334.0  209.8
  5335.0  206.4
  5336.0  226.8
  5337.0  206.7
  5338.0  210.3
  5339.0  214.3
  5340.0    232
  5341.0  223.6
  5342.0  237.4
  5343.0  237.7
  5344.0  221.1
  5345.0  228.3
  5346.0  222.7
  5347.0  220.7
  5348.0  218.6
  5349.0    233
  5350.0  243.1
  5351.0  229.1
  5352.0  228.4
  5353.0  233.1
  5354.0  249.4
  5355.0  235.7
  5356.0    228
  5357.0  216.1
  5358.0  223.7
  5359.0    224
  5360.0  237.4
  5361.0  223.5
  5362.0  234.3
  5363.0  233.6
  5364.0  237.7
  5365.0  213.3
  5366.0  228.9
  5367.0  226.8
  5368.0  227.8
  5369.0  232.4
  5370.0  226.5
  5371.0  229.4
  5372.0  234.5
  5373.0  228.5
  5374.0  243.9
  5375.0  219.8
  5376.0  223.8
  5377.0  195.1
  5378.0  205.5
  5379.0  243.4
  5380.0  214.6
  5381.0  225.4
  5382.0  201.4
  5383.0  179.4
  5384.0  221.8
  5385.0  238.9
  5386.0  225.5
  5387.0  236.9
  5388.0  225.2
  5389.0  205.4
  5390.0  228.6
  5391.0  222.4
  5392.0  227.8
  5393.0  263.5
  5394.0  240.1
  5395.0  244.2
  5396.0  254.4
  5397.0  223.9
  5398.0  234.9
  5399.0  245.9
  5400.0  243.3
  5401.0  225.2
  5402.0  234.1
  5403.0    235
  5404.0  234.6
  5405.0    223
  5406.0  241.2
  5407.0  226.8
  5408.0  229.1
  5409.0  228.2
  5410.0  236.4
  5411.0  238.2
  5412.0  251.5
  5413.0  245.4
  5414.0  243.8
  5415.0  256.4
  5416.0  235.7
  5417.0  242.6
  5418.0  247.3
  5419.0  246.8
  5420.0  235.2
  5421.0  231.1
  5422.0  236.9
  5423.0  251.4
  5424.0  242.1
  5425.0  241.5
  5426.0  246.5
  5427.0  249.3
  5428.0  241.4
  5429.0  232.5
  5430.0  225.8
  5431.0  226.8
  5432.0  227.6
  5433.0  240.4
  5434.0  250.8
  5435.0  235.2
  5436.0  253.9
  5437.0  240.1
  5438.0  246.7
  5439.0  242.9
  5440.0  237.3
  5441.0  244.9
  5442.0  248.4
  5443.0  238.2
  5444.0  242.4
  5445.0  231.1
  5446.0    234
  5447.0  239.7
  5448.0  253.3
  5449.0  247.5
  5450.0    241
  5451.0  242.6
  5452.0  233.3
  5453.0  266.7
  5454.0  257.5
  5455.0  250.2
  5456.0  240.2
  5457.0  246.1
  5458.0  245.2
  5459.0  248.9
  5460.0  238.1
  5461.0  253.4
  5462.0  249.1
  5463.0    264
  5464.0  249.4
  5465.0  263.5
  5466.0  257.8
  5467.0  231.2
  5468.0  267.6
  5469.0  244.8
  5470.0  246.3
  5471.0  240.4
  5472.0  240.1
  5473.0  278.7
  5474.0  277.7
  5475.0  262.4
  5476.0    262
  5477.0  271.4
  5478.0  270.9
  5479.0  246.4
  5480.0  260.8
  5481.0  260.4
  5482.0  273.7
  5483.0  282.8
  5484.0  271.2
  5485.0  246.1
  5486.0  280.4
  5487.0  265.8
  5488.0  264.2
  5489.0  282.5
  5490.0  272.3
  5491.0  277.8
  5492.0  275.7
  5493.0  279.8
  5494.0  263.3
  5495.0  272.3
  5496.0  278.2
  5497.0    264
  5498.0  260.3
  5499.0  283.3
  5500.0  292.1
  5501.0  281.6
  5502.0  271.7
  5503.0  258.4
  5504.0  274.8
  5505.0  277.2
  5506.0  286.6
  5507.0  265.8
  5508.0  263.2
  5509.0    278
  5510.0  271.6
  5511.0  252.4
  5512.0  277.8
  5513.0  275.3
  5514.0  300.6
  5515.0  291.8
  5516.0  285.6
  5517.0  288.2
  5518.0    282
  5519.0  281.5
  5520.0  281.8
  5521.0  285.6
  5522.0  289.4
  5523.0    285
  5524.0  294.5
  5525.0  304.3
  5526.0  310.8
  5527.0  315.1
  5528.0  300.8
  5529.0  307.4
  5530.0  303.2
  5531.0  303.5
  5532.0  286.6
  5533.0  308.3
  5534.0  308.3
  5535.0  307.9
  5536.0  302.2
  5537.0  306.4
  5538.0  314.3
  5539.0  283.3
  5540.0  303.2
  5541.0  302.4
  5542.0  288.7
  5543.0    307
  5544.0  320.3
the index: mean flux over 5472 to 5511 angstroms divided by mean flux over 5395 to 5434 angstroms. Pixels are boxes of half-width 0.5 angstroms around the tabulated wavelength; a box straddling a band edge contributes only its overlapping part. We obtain 1.13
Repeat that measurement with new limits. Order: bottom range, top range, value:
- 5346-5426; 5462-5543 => 1.20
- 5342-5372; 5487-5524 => 1.21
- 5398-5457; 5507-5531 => 1.20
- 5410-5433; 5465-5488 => 1.08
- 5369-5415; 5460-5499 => 1.14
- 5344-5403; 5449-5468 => 1.09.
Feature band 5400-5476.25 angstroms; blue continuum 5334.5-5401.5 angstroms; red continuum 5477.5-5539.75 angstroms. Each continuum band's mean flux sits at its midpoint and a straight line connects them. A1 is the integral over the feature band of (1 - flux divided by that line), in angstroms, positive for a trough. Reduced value 3.2 angstroms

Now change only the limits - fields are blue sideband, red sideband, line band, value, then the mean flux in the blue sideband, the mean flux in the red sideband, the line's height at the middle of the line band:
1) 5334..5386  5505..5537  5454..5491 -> 1.62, 225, 290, 271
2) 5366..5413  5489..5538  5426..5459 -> 1.41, 229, 285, 253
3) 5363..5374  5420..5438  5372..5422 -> 0.56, 230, 240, 234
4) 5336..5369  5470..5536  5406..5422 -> 0.57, 228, 279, 248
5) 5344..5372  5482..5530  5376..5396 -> 1.22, 229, 280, 239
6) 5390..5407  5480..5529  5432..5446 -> 0.61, 237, 279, 253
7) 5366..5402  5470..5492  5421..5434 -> 0.32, 228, 266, 245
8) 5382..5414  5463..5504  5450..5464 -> 0.37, 232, 266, 255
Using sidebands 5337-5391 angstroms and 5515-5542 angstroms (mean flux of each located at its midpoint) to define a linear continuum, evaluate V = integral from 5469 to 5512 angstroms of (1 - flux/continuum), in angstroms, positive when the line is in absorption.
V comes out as 1.9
